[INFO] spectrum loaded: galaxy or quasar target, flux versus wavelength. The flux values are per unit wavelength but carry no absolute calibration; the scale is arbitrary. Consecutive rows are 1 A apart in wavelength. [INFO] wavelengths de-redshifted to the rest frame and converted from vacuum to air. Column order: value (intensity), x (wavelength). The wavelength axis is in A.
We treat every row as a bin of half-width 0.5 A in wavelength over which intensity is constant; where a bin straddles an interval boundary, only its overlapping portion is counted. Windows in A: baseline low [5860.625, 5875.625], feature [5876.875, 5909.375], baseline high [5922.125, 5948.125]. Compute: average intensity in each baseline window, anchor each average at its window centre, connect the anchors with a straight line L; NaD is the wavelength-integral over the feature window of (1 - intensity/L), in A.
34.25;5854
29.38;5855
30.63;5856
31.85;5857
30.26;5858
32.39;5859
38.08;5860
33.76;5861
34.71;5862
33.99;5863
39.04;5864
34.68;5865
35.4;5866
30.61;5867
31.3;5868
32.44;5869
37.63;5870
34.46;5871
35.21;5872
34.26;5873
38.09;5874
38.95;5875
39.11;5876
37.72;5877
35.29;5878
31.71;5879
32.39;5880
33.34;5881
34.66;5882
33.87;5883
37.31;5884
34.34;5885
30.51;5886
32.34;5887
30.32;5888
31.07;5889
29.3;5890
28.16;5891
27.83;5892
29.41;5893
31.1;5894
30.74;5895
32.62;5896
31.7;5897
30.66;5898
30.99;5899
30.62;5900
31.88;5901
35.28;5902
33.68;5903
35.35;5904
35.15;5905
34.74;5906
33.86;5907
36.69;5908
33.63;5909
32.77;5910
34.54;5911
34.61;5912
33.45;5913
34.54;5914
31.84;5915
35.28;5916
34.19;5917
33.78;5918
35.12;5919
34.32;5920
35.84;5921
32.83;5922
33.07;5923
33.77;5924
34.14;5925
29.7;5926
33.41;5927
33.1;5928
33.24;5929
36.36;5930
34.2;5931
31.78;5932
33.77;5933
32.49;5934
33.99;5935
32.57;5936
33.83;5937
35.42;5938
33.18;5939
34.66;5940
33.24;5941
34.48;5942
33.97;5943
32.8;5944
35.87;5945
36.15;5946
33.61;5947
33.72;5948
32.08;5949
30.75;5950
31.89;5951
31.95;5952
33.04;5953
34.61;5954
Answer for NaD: 1.8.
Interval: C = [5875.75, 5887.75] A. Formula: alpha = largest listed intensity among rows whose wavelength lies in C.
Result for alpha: 39.11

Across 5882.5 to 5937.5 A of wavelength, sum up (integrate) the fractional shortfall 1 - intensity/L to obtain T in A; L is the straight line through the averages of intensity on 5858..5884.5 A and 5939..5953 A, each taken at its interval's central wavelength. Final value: 1.8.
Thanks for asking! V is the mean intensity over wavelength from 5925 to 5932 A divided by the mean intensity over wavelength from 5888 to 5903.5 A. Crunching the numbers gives 1.07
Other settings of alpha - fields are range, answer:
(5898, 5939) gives 36.69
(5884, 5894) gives 37.31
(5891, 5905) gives 35.35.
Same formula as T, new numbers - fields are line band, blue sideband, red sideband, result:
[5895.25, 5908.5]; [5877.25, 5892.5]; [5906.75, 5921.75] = 0.1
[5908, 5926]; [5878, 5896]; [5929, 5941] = -0.5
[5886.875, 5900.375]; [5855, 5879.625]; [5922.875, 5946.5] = 1.5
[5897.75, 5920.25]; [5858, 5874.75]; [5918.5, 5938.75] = 0.1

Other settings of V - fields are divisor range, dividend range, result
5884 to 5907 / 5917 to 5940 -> 1.06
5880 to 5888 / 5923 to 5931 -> 1.00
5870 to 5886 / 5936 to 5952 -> 0.95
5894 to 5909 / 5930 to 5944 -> 1.02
